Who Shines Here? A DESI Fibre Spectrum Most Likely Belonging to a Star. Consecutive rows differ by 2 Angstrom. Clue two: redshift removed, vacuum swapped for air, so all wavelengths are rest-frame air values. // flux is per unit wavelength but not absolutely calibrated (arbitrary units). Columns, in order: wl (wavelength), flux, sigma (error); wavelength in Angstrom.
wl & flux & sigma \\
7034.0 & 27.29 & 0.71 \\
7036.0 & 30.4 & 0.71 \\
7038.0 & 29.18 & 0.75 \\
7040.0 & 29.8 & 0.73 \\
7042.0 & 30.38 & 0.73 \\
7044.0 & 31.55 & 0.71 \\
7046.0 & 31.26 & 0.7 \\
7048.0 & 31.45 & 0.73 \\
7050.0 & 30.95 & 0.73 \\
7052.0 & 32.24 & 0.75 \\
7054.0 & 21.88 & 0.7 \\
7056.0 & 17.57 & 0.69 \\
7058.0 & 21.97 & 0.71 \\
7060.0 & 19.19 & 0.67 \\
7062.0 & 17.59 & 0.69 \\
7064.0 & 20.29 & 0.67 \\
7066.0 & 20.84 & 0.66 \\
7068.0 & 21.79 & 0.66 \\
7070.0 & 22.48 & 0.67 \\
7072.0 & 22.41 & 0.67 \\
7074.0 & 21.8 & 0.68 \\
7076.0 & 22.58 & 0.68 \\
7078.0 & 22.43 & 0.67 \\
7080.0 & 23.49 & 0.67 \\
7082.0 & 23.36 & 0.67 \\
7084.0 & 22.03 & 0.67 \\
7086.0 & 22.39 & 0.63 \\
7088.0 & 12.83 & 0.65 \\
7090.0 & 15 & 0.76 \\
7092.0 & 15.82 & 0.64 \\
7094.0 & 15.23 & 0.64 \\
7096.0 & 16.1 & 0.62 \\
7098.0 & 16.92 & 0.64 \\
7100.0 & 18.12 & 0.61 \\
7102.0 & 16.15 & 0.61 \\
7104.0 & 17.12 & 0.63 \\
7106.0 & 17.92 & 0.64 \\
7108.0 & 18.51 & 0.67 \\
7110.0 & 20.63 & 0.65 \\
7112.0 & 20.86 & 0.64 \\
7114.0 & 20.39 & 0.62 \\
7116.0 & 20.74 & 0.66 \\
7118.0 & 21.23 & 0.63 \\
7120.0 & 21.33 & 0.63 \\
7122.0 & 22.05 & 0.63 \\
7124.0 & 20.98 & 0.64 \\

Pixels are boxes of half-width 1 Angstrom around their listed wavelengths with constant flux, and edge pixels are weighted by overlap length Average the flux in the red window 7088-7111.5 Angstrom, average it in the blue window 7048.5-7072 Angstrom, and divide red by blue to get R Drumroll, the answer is 0.75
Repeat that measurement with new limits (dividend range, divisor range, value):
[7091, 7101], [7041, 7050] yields 0.53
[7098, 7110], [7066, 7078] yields 0.80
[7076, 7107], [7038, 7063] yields 0.70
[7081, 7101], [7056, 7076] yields 0.85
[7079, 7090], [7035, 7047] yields 0.67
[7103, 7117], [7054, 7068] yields 0.98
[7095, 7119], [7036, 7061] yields 0.68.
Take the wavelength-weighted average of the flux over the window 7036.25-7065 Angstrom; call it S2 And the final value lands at 26.2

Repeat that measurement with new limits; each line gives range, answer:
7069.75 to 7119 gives 19.4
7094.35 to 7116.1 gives 18.3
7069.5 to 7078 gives 22.3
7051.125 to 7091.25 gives 21.1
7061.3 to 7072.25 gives 20.9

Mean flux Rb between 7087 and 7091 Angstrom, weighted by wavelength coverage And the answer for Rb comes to 13.9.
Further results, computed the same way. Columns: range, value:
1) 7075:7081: 22.8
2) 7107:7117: 20.2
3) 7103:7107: 17.5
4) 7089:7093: 15.4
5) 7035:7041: 29.8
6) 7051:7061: 22.6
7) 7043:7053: 31.5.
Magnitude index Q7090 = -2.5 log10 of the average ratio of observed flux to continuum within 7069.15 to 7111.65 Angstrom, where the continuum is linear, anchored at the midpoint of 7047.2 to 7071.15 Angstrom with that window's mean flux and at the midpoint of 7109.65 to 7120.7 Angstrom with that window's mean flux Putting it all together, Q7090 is 0.14 mag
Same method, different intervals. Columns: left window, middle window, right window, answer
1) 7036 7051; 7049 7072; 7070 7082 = 0.180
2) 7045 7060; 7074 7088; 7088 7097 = -0.191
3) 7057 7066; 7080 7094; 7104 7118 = 0.064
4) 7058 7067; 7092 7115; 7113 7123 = 0.163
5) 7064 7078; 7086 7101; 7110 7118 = 0.299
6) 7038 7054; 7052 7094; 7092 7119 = 0.207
